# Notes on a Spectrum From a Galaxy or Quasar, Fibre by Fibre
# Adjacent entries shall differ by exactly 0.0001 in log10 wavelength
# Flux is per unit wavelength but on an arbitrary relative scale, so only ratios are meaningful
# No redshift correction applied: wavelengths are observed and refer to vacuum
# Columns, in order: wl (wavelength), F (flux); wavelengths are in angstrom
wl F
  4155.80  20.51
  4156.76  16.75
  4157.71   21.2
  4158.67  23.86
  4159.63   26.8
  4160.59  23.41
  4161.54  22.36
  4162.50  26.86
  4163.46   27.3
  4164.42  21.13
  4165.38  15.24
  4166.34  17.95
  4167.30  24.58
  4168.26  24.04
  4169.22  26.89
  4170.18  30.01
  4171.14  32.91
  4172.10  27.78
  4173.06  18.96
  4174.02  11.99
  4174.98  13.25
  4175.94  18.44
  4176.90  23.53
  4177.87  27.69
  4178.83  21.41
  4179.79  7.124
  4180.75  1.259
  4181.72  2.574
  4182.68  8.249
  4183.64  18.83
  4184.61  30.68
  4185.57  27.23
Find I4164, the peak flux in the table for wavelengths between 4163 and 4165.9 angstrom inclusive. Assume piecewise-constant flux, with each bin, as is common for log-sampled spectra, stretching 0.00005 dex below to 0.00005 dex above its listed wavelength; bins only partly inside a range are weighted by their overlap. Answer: 27.3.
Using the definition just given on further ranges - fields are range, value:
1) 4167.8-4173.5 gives 32.91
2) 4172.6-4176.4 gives 18.96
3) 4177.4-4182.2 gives 27.69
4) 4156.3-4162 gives 26.8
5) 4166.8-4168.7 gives 24.58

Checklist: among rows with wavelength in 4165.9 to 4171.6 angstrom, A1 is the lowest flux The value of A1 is 17.95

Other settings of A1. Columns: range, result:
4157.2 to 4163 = 21.2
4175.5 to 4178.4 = 18.44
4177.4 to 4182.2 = 1.259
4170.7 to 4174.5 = 11.99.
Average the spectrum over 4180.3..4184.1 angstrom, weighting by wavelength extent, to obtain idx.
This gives 7.72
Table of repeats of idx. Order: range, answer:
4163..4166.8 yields 20.4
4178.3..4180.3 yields 14.5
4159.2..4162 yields 24.2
